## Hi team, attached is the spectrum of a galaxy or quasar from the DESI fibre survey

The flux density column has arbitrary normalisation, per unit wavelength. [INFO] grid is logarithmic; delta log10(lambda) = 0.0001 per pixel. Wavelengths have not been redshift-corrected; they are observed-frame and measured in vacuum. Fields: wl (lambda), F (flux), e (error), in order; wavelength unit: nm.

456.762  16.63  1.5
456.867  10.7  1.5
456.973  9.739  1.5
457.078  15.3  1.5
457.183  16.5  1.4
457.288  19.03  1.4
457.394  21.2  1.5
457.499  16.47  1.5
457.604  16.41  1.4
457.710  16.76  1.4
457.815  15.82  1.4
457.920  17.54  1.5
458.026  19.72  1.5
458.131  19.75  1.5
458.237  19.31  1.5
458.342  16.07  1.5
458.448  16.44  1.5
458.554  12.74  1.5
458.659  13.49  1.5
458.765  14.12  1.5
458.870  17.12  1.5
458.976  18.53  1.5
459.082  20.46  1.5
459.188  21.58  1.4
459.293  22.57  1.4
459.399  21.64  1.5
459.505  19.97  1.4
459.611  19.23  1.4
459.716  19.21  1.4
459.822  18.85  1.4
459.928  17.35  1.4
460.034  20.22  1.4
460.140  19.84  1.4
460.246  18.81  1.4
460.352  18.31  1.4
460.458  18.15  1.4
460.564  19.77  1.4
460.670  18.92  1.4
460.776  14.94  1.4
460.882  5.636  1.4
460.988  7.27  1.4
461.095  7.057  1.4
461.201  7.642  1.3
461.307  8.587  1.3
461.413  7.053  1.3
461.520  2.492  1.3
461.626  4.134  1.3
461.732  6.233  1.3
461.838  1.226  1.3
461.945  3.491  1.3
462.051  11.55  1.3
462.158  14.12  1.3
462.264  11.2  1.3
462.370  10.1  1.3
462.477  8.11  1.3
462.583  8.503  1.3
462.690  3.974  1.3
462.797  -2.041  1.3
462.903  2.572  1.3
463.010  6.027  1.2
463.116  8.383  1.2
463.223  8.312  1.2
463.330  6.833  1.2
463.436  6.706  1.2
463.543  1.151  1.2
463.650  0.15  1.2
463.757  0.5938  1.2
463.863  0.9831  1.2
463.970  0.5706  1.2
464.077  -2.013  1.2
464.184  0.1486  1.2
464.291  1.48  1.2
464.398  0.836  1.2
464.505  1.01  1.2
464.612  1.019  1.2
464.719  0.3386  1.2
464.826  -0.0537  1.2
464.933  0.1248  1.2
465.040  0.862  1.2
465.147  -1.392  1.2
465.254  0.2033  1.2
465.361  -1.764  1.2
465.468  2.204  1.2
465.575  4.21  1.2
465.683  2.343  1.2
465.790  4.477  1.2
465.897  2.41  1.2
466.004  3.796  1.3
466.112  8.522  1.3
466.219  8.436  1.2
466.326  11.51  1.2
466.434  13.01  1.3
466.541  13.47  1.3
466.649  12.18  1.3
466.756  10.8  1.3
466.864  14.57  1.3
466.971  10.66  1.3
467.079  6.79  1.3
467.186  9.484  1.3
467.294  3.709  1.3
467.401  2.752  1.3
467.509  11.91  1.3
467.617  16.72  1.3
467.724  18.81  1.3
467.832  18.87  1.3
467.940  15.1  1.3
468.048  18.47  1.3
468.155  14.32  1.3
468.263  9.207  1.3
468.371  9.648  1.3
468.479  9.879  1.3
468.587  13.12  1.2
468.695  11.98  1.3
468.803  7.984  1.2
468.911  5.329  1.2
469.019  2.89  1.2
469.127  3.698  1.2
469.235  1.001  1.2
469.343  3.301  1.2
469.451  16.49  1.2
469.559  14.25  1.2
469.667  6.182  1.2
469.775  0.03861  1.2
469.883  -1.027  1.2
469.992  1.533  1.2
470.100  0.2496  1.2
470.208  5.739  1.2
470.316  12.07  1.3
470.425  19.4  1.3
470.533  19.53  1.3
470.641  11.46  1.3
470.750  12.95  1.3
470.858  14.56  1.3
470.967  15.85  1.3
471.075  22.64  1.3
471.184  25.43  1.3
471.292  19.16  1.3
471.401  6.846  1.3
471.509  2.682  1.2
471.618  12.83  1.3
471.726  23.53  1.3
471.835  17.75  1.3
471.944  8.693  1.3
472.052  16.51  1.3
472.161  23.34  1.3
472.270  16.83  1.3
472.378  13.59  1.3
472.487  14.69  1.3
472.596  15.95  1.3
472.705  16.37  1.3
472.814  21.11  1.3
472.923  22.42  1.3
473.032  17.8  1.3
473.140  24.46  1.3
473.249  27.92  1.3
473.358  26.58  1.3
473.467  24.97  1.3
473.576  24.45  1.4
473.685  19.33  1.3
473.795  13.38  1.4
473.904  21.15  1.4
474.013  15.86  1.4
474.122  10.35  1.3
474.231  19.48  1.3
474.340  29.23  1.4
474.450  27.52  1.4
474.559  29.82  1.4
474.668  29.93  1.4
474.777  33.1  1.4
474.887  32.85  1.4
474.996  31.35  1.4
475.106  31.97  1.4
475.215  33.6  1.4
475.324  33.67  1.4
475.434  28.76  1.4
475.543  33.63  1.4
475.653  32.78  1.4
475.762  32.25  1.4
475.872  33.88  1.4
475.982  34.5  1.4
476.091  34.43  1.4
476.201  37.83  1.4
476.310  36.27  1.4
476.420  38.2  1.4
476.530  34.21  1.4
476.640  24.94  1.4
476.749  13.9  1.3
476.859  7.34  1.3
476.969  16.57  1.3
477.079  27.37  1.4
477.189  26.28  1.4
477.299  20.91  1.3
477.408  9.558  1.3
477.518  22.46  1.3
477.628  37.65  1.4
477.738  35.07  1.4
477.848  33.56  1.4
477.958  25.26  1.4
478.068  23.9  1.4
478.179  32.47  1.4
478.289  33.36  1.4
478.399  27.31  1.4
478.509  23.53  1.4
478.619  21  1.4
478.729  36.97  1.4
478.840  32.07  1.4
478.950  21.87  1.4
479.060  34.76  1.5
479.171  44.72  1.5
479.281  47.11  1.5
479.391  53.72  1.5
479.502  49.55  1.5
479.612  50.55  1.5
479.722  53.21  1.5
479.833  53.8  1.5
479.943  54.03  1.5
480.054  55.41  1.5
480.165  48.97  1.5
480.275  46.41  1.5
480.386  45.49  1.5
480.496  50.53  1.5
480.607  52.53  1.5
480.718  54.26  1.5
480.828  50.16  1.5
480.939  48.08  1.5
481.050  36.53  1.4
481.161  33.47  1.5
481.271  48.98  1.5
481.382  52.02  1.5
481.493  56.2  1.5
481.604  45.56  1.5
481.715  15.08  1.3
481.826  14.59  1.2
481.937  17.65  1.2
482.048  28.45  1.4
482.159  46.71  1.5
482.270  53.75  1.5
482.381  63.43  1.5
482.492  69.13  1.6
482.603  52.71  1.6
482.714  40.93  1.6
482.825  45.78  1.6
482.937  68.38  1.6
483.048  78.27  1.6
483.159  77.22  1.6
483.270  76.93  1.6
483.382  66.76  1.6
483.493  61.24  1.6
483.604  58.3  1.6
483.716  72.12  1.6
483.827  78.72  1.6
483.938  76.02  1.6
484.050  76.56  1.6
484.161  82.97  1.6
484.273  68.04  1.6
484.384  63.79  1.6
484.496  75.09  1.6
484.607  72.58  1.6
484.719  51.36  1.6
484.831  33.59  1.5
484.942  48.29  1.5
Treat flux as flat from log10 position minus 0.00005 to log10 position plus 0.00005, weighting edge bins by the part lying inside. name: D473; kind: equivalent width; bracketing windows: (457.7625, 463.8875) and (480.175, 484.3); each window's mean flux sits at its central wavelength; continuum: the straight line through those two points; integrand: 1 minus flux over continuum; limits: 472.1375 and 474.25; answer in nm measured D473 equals 0.98 nm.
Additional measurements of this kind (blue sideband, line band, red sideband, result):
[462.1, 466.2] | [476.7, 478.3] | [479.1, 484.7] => 0.683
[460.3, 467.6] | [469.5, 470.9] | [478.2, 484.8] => 0.842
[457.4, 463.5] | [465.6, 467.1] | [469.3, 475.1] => 0.643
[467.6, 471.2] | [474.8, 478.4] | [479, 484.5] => 0.623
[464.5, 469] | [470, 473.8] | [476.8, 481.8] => 0.664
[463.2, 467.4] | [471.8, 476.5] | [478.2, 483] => 0.368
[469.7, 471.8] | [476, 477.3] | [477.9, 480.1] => 0.157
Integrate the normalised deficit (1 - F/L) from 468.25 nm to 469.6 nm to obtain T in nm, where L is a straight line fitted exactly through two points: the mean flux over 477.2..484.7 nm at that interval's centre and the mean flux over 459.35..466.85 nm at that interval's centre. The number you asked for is 0.81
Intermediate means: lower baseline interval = 7.61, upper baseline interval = 47.8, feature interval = 8.28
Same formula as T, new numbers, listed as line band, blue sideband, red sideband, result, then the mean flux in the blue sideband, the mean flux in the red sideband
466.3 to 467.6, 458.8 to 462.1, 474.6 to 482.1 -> 0.687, 14.1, 35.3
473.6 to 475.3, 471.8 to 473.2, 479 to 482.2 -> -0.068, 17.7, 44.4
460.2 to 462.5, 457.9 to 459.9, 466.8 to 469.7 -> 0.865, 18.3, 10.3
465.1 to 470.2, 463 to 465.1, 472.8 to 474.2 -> 0.526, 2.08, 20.7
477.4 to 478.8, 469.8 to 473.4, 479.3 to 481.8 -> 0.368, 15.3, 47.5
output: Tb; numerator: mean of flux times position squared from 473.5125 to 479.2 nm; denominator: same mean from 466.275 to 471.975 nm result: 2.57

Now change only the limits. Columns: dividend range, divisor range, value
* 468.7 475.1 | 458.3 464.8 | 1.72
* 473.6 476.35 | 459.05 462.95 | 2.46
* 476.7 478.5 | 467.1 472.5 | 2.19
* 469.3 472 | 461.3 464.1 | 2.35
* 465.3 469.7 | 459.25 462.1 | 0.71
